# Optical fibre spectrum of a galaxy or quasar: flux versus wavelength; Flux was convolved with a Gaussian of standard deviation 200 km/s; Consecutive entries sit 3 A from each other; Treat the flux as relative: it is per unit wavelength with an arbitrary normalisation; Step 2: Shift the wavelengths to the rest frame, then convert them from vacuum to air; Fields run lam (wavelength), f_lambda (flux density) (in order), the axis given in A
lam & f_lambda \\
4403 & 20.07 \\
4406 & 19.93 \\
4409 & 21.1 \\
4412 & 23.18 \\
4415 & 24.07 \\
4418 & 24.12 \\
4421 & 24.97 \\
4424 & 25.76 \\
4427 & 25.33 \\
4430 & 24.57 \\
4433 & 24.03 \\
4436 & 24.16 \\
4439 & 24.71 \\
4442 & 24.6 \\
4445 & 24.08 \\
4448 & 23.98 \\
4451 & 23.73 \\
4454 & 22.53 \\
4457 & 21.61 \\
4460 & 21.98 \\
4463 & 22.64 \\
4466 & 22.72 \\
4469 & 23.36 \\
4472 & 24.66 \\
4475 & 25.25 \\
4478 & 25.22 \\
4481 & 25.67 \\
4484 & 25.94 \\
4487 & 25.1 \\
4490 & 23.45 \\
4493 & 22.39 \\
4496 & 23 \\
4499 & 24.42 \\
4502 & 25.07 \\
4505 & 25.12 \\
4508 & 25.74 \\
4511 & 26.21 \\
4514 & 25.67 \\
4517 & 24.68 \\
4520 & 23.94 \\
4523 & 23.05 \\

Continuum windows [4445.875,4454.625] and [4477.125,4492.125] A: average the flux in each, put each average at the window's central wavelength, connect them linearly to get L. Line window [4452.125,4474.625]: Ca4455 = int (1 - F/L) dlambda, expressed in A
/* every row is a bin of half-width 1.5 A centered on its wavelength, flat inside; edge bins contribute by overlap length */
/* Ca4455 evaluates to 1.09 A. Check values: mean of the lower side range 23.5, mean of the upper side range 25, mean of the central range 22.9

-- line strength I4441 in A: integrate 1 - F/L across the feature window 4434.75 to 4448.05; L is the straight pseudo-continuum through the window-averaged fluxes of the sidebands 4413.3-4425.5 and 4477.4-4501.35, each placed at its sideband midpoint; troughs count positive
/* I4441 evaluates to 0.1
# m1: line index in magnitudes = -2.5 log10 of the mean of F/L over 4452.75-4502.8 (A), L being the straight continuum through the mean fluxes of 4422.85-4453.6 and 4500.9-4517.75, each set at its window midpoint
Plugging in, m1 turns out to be 0.053 mag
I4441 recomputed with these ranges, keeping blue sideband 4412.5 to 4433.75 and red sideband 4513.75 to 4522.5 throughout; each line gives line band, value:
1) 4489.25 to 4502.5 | 0.49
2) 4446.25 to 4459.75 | 0.93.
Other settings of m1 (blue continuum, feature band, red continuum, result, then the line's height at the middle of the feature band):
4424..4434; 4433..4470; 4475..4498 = 0.06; 24.7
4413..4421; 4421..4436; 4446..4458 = -0.05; 23.8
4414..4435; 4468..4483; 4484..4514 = -0.01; 24.7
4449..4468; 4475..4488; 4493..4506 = -0.09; 23.5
